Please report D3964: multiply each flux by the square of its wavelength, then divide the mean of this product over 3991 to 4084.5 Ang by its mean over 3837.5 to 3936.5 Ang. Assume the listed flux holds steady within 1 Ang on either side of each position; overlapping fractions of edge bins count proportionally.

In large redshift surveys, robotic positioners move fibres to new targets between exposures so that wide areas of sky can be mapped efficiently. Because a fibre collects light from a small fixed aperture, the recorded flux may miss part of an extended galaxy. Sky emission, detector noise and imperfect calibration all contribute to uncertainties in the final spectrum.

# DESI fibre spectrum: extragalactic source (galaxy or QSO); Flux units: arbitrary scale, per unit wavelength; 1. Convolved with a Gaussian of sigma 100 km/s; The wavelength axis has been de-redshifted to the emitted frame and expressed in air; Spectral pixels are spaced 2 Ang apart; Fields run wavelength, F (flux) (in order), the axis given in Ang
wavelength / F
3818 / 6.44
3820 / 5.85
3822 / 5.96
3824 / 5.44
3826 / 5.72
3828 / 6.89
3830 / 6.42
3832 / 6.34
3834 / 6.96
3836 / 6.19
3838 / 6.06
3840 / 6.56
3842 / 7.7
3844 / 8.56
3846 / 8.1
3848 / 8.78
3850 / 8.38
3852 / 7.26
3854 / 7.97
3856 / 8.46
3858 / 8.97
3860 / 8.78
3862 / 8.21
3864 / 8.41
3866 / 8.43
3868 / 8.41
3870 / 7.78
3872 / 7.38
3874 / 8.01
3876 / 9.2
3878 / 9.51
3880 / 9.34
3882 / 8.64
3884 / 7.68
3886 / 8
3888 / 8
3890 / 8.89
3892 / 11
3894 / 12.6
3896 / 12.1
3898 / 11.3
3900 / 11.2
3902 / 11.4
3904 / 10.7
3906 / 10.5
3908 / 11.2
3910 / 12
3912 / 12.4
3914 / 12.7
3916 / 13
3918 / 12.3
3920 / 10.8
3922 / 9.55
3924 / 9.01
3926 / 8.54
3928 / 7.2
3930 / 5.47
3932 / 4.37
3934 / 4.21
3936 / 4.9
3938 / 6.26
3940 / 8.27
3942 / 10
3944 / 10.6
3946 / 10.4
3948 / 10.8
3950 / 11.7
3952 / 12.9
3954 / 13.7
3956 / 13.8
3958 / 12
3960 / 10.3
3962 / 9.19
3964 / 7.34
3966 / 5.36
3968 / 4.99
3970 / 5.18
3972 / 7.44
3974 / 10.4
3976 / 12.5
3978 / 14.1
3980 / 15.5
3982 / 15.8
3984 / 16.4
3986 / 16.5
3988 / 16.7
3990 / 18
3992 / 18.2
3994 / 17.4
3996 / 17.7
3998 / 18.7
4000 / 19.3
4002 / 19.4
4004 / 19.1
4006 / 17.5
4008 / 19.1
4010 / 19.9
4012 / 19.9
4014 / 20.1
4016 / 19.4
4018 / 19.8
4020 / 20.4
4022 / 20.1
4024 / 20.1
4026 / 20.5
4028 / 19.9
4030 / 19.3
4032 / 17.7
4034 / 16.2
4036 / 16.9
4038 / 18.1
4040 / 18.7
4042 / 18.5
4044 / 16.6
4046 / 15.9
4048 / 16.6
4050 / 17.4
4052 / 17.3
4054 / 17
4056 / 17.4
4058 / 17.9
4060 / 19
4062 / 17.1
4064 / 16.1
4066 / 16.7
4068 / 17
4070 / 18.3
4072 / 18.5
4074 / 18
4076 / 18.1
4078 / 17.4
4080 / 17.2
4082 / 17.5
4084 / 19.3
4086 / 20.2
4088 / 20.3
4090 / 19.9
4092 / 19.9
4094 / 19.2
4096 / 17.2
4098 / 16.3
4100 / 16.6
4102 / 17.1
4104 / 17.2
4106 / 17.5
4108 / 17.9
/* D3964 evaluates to 2.2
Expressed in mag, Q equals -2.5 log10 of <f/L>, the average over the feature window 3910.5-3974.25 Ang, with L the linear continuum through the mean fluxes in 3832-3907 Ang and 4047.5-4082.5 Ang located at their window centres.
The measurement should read 0.28 mag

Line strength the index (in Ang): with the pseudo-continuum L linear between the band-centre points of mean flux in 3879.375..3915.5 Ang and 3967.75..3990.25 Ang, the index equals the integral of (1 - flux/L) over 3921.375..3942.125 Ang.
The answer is 8.3 Ang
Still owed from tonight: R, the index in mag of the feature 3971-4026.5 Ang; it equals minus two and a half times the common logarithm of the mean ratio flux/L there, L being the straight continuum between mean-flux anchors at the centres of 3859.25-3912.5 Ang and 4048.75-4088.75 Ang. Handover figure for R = -0.180 mag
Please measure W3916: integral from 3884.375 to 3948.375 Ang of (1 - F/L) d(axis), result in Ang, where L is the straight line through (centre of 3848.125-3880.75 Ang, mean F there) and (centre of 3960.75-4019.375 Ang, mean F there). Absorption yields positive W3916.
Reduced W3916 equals 8.09 Ang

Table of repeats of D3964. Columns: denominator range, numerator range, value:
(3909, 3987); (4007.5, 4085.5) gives 1.87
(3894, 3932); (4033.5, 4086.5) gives 1.80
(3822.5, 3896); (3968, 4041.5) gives 2.28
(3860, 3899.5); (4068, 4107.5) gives 2.21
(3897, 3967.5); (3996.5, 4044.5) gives 2.02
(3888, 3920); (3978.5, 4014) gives 1.65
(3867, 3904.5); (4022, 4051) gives 2.05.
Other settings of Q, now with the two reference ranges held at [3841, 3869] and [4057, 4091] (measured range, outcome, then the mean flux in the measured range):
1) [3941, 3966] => 0.17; 10.8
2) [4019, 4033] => -0.23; 19.7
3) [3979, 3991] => -0.17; 16.5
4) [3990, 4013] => -0.25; 18.7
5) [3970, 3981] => 0.21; 11.4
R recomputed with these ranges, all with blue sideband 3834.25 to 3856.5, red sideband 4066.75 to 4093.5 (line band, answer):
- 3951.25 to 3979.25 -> 0.302 mag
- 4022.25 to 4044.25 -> -0.135 mag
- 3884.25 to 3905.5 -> -0.052 mag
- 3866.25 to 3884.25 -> 0.065 mag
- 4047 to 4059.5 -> -0.001 mag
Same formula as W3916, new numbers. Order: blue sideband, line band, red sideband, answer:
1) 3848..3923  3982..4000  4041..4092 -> -3.7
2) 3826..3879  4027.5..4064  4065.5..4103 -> -2.6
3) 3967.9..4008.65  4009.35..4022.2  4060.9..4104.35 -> -3.0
